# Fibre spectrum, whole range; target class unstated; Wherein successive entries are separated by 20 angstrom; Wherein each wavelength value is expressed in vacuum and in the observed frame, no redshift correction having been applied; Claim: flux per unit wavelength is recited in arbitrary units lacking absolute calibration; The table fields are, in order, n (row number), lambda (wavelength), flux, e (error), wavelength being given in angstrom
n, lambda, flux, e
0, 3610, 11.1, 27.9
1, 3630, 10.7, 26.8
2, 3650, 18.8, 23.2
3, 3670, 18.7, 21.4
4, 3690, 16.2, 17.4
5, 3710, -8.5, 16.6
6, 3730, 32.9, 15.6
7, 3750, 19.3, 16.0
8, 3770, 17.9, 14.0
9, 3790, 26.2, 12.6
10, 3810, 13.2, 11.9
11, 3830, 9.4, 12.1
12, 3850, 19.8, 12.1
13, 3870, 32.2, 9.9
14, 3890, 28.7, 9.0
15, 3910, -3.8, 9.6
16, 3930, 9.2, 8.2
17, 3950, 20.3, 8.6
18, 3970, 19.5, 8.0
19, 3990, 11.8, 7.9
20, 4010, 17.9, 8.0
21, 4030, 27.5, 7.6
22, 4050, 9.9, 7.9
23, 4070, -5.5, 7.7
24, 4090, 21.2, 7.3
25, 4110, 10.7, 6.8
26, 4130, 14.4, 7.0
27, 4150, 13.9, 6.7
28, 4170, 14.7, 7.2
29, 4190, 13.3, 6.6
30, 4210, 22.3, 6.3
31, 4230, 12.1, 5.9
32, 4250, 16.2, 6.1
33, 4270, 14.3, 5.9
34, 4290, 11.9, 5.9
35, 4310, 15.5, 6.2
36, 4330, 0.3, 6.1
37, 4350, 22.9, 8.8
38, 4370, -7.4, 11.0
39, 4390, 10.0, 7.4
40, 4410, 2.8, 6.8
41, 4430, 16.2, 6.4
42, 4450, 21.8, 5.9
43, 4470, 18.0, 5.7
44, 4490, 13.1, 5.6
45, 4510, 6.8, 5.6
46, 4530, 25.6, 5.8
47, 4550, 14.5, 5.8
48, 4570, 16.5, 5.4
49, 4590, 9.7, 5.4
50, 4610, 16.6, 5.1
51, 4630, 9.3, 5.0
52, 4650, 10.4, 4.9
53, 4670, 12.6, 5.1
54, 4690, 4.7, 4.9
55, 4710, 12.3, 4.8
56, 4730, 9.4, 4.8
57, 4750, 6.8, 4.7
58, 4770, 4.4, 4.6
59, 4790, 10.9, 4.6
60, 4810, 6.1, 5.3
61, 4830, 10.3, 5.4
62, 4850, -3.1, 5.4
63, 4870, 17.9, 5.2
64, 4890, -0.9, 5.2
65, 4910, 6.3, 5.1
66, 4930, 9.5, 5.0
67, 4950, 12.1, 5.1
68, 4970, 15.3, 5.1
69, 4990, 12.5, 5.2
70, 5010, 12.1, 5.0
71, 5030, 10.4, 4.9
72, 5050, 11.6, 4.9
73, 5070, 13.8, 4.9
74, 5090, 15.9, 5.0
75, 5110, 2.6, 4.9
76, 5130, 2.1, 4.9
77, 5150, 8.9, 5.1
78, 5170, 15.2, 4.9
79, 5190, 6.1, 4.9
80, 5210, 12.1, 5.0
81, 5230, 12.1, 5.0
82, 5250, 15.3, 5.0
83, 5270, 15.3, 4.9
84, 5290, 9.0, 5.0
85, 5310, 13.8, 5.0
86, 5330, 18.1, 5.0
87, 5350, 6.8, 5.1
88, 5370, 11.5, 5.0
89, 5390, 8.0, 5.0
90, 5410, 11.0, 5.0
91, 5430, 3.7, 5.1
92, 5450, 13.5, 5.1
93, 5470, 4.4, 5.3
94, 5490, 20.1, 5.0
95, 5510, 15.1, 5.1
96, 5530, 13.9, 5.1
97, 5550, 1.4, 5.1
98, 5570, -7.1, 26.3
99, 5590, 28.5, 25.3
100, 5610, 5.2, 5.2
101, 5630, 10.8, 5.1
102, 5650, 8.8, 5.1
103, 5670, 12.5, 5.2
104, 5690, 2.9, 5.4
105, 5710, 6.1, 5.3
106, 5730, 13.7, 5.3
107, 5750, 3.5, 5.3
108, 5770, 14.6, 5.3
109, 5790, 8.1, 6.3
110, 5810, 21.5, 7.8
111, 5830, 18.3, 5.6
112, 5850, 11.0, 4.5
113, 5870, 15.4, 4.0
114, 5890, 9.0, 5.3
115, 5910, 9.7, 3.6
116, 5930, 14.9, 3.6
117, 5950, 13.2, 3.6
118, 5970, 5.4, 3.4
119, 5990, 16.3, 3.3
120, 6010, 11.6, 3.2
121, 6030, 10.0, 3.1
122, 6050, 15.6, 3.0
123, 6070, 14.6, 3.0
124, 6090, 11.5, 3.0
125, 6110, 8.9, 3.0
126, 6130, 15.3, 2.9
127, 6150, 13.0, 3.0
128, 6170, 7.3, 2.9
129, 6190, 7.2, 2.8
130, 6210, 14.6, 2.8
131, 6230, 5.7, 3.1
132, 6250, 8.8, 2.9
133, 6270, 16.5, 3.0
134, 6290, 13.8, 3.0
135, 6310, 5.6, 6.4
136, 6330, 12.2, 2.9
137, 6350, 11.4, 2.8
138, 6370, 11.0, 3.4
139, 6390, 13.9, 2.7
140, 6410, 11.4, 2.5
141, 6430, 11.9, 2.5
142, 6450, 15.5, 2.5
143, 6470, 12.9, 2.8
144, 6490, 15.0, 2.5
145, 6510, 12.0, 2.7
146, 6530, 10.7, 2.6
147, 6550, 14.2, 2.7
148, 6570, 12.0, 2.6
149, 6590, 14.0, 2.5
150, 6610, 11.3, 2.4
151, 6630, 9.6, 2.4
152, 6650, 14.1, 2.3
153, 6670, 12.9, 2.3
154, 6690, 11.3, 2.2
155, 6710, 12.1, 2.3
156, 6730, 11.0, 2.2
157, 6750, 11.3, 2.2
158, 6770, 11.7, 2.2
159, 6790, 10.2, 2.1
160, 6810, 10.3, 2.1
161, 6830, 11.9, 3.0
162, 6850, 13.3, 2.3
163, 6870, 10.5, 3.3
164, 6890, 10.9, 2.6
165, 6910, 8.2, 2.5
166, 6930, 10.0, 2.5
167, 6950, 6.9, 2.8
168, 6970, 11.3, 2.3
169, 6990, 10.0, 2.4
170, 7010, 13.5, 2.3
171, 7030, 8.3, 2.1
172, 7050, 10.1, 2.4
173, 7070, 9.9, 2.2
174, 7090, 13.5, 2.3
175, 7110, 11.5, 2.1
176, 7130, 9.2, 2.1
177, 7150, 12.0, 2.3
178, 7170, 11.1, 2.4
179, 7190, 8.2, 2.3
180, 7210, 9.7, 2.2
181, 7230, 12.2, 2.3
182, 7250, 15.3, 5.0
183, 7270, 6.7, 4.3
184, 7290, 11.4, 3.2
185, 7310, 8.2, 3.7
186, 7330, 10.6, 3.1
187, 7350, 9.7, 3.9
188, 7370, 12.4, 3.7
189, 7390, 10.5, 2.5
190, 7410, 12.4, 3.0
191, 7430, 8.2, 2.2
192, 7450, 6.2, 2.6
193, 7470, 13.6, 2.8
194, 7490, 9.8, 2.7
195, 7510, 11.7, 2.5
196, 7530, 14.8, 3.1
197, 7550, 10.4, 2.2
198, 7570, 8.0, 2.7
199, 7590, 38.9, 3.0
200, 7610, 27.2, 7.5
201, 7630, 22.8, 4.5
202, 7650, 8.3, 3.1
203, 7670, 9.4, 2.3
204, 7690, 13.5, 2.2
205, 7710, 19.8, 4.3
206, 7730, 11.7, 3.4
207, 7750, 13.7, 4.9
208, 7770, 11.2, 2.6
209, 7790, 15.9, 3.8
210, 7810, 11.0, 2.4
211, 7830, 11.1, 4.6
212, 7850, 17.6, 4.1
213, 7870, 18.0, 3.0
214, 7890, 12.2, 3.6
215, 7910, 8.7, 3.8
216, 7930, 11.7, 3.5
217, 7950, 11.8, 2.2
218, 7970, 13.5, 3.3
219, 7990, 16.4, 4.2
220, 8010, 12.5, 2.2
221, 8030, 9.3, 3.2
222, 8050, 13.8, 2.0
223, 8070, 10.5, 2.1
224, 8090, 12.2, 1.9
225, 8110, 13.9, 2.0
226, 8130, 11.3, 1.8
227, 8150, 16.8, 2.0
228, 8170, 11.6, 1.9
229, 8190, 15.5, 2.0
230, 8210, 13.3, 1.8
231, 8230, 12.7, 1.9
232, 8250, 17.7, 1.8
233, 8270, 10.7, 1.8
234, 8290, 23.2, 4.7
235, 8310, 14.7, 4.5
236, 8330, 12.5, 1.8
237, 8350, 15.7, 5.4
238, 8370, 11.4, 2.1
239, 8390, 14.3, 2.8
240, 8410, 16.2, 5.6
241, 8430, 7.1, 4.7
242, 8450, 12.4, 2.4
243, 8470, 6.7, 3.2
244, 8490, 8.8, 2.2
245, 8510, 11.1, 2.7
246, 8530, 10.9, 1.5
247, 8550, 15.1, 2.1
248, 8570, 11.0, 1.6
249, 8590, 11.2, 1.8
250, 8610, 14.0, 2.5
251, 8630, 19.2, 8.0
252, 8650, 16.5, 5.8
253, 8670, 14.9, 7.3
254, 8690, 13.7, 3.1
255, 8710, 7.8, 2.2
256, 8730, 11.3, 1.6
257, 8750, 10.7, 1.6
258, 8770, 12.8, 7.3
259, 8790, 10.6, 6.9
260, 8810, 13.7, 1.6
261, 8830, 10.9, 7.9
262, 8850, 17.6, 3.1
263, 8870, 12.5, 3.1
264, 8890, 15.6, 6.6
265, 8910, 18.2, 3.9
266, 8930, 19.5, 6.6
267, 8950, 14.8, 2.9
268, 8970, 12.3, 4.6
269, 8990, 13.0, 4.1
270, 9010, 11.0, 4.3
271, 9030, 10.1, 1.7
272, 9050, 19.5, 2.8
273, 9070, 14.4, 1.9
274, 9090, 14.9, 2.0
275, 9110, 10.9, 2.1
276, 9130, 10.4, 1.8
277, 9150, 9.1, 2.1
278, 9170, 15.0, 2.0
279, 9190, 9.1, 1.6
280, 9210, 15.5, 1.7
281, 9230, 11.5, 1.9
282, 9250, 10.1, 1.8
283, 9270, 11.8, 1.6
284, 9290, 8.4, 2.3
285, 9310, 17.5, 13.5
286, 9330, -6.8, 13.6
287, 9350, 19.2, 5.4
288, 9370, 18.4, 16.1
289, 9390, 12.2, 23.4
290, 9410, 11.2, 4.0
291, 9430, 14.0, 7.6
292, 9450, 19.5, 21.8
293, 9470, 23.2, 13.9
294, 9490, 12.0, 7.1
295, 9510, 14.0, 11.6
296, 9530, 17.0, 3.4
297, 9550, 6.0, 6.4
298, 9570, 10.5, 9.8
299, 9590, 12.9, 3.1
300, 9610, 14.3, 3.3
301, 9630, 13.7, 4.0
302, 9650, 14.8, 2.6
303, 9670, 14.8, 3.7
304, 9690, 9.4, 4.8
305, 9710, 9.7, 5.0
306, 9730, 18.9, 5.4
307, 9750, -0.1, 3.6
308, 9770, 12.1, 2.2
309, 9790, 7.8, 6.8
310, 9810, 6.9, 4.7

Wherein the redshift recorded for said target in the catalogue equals 1.04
